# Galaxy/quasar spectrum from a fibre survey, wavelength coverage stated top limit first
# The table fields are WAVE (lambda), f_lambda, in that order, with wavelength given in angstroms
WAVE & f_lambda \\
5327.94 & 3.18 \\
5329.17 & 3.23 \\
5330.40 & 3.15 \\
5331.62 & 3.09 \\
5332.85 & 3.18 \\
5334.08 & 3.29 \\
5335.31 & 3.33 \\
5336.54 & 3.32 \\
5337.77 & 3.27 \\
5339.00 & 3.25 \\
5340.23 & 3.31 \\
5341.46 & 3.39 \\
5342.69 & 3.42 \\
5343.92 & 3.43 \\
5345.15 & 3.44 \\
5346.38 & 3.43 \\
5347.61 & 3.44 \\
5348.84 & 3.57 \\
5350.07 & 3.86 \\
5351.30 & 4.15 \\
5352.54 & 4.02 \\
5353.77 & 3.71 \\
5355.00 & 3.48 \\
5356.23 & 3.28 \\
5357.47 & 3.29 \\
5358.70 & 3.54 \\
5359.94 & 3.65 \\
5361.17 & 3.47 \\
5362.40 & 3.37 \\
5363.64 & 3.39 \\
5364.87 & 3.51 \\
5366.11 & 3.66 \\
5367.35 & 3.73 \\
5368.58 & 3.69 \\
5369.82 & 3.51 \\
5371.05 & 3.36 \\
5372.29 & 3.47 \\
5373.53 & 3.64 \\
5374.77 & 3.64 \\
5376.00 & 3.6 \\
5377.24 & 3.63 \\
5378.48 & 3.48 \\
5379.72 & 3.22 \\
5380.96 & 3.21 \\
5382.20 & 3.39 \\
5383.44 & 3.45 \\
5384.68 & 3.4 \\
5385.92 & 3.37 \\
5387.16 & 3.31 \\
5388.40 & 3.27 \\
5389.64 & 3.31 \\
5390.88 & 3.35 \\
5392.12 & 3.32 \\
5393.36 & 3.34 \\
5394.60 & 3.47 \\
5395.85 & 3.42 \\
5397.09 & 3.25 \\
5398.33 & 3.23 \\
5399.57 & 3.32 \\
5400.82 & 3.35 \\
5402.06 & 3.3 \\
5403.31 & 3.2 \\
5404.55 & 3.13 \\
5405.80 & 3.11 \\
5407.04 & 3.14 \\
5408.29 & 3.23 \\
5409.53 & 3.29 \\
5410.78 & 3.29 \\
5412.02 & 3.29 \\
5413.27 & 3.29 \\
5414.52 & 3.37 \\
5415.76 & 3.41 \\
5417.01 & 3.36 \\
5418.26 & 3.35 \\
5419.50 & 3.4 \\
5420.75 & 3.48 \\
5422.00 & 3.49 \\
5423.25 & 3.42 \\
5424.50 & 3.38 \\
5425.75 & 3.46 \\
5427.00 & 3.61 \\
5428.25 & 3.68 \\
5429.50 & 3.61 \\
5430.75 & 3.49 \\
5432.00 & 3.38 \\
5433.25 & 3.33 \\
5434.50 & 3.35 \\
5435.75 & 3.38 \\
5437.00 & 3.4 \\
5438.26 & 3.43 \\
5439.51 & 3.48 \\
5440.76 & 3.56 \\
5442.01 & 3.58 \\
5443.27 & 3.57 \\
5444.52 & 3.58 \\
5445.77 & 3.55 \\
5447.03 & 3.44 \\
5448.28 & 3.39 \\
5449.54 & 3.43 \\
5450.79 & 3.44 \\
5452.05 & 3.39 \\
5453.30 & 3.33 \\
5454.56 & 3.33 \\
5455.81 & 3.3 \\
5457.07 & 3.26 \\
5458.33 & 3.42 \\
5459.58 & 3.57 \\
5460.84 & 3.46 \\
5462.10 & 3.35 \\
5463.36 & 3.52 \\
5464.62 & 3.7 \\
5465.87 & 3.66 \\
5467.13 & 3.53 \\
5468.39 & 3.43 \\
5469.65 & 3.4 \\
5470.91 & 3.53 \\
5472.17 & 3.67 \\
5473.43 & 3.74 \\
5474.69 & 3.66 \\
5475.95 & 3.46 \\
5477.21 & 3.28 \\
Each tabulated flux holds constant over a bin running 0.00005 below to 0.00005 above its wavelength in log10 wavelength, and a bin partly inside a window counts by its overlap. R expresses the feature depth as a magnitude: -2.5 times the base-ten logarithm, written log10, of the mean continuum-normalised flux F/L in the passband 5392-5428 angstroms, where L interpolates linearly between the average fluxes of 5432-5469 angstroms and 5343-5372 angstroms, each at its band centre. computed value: 0.05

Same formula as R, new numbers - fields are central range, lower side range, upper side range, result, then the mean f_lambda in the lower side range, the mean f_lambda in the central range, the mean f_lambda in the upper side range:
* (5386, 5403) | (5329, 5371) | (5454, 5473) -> 0.05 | 3.47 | 3.33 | 3.48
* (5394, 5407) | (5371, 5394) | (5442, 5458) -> 0.05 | 3.41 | 3.27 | 3.42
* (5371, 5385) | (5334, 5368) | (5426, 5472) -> 0.01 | 3.5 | 3.46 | 3.47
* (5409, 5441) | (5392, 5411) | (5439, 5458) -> -0.02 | 3.27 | 3.42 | 3.44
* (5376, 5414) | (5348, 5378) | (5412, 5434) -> 0.06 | 3.59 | 3.32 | 3.44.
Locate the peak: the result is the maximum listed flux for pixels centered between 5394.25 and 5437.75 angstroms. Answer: 3.68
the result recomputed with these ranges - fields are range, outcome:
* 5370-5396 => 3.64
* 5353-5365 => 3.71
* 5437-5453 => 3.58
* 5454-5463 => 3.57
